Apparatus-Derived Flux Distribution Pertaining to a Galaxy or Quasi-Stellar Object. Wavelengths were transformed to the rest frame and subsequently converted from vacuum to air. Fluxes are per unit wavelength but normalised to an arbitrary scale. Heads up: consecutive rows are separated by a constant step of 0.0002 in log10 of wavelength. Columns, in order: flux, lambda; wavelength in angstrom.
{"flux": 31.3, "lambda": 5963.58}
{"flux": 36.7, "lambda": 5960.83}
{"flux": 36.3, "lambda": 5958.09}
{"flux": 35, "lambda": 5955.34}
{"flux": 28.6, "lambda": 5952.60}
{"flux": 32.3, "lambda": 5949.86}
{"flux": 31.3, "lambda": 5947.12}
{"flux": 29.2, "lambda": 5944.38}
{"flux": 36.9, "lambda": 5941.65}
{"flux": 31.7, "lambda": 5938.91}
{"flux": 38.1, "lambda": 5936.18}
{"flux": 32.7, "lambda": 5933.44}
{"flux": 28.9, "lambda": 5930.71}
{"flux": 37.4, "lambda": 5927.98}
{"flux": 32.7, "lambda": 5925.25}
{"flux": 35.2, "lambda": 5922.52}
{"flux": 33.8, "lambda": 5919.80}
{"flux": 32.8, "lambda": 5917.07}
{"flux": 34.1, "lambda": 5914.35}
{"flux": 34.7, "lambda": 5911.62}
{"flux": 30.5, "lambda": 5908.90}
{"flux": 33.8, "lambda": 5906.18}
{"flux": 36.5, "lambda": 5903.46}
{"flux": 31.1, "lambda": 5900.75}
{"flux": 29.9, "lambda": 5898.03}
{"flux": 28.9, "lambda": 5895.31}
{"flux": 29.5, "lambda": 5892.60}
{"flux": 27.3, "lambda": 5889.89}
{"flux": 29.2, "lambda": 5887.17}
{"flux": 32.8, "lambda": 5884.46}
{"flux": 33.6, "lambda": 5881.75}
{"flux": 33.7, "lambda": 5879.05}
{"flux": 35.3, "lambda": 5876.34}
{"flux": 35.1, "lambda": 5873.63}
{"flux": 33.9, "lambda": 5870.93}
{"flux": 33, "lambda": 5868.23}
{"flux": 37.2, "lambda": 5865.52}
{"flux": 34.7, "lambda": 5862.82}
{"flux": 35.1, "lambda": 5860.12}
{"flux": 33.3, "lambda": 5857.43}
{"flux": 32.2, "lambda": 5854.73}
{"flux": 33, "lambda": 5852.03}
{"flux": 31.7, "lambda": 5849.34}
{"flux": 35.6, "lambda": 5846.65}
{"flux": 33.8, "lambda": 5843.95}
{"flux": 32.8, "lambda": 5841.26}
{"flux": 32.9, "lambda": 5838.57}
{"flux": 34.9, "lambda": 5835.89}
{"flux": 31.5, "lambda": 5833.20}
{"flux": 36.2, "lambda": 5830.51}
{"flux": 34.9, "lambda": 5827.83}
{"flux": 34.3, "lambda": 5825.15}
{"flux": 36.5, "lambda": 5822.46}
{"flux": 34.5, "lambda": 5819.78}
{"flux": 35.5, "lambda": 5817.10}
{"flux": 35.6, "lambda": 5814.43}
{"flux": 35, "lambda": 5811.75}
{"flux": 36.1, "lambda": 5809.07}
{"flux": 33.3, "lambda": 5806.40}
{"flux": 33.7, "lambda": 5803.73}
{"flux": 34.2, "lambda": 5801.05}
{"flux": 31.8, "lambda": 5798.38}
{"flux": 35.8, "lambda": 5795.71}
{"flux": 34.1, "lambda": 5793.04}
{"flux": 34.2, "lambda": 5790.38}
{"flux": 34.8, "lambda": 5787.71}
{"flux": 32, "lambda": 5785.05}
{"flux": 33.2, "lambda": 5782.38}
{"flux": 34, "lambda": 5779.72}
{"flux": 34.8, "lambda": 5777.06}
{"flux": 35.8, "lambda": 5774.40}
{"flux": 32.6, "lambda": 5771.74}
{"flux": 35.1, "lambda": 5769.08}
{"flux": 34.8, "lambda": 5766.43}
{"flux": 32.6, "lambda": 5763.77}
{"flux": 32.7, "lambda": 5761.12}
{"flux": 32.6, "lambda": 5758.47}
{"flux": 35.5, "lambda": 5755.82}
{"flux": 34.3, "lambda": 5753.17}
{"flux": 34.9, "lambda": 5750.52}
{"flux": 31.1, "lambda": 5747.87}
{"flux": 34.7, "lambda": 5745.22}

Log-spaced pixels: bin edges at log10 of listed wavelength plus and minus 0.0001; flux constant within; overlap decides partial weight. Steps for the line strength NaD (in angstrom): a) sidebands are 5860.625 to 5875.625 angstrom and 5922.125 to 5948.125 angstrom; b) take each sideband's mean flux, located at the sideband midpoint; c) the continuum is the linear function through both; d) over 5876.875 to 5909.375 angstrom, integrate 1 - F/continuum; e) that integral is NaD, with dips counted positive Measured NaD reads 2.6 angstrom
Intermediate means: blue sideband 34.8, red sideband 33.4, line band 31.5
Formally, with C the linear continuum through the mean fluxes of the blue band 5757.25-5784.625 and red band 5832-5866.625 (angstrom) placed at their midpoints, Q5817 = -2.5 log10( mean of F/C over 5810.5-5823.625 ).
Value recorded -0.05 mag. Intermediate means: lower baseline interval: 33.8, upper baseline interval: 33.7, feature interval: 35.4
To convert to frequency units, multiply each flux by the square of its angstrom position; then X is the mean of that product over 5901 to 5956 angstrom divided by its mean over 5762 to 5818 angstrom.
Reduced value 1.0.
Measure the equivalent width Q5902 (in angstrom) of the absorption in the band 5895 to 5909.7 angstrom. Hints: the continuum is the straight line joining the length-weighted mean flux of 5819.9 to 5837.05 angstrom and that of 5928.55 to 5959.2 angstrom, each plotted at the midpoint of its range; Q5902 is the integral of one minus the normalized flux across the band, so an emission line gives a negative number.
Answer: 0.66 angstrom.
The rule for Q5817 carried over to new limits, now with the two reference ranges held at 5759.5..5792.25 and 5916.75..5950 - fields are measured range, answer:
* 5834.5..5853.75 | 0.01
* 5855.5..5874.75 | -0.03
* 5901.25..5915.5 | -0.01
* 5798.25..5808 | 0.01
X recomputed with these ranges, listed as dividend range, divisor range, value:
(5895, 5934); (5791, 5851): 0.99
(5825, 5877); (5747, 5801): 1.03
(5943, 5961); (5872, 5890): 1.02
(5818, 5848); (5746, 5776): 1.04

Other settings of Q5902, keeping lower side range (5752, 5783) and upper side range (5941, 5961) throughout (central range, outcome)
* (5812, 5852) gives -0.8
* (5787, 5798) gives -0.2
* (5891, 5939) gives 0.4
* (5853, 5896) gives 0.7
